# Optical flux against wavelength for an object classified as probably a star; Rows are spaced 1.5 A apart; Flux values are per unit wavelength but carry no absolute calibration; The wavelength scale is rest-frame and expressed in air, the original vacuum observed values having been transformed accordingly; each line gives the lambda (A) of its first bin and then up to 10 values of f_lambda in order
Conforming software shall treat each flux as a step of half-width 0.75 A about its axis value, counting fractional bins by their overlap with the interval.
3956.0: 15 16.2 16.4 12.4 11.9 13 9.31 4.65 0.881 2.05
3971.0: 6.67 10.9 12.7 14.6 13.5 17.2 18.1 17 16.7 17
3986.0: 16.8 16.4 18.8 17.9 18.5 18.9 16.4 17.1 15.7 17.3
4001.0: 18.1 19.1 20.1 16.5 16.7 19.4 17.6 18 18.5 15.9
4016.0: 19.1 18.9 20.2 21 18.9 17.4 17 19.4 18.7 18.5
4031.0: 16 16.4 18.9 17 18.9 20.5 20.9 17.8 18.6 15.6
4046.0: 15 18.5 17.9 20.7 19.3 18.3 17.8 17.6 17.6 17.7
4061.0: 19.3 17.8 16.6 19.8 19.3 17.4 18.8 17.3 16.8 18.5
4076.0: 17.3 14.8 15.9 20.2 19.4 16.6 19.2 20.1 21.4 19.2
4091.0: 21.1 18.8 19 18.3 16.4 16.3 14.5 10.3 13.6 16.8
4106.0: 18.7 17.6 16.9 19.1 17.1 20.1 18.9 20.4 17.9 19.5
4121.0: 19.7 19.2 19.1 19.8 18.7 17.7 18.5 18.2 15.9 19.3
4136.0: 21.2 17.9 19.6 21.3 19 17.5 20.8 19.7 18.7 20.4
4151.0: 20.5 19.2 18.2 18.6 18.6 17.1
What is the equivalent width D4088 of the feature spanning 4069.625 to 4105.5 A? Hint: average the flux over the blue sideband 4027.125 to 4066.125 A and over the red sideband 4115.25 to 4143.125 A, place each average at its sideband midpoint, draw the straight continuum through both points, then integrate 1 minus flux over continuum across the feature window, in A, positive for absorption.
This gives 2.0 A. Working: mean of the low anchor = 18.1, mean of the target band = 17.5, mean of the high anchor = 19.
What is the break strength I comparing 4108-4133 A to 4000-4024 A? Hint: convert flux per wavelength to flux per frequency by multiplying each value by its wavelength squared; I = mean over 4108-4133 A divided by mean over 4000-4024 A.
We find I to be 1.1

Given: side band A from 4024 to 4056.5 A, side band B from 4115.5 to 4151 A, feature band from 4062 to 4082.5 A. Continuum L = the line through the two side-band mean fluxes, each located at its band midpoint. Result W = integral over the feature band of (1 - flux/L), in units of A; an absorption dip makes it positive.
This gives 0.7 A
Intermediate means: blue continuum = 18.2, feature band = 17.8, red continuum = 19.2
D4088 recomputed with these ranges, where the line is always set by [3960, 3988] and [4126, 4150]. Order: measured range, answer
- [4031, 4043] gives -3.0 A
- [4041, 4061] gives -3.3 A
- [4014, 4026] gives -3.9 A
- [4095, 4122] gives 0.7 A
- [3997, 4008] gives -3.6 A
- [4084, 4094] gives -1.7 A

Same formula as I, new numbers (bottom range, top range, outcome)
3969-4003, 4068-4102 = 1.19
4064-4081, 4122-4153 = 1.11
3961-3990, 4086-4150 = 1.57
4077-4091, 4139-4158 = 1.07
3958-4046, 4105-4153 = 1.25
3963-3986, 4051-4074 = 1.61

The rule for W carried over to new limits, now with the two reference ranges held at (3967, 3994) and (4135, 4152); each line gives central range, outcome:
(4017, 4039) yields -3.98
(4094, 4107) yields 1.67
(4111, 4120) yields -0.13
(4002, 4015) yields -2.62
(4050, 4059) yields -1.02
